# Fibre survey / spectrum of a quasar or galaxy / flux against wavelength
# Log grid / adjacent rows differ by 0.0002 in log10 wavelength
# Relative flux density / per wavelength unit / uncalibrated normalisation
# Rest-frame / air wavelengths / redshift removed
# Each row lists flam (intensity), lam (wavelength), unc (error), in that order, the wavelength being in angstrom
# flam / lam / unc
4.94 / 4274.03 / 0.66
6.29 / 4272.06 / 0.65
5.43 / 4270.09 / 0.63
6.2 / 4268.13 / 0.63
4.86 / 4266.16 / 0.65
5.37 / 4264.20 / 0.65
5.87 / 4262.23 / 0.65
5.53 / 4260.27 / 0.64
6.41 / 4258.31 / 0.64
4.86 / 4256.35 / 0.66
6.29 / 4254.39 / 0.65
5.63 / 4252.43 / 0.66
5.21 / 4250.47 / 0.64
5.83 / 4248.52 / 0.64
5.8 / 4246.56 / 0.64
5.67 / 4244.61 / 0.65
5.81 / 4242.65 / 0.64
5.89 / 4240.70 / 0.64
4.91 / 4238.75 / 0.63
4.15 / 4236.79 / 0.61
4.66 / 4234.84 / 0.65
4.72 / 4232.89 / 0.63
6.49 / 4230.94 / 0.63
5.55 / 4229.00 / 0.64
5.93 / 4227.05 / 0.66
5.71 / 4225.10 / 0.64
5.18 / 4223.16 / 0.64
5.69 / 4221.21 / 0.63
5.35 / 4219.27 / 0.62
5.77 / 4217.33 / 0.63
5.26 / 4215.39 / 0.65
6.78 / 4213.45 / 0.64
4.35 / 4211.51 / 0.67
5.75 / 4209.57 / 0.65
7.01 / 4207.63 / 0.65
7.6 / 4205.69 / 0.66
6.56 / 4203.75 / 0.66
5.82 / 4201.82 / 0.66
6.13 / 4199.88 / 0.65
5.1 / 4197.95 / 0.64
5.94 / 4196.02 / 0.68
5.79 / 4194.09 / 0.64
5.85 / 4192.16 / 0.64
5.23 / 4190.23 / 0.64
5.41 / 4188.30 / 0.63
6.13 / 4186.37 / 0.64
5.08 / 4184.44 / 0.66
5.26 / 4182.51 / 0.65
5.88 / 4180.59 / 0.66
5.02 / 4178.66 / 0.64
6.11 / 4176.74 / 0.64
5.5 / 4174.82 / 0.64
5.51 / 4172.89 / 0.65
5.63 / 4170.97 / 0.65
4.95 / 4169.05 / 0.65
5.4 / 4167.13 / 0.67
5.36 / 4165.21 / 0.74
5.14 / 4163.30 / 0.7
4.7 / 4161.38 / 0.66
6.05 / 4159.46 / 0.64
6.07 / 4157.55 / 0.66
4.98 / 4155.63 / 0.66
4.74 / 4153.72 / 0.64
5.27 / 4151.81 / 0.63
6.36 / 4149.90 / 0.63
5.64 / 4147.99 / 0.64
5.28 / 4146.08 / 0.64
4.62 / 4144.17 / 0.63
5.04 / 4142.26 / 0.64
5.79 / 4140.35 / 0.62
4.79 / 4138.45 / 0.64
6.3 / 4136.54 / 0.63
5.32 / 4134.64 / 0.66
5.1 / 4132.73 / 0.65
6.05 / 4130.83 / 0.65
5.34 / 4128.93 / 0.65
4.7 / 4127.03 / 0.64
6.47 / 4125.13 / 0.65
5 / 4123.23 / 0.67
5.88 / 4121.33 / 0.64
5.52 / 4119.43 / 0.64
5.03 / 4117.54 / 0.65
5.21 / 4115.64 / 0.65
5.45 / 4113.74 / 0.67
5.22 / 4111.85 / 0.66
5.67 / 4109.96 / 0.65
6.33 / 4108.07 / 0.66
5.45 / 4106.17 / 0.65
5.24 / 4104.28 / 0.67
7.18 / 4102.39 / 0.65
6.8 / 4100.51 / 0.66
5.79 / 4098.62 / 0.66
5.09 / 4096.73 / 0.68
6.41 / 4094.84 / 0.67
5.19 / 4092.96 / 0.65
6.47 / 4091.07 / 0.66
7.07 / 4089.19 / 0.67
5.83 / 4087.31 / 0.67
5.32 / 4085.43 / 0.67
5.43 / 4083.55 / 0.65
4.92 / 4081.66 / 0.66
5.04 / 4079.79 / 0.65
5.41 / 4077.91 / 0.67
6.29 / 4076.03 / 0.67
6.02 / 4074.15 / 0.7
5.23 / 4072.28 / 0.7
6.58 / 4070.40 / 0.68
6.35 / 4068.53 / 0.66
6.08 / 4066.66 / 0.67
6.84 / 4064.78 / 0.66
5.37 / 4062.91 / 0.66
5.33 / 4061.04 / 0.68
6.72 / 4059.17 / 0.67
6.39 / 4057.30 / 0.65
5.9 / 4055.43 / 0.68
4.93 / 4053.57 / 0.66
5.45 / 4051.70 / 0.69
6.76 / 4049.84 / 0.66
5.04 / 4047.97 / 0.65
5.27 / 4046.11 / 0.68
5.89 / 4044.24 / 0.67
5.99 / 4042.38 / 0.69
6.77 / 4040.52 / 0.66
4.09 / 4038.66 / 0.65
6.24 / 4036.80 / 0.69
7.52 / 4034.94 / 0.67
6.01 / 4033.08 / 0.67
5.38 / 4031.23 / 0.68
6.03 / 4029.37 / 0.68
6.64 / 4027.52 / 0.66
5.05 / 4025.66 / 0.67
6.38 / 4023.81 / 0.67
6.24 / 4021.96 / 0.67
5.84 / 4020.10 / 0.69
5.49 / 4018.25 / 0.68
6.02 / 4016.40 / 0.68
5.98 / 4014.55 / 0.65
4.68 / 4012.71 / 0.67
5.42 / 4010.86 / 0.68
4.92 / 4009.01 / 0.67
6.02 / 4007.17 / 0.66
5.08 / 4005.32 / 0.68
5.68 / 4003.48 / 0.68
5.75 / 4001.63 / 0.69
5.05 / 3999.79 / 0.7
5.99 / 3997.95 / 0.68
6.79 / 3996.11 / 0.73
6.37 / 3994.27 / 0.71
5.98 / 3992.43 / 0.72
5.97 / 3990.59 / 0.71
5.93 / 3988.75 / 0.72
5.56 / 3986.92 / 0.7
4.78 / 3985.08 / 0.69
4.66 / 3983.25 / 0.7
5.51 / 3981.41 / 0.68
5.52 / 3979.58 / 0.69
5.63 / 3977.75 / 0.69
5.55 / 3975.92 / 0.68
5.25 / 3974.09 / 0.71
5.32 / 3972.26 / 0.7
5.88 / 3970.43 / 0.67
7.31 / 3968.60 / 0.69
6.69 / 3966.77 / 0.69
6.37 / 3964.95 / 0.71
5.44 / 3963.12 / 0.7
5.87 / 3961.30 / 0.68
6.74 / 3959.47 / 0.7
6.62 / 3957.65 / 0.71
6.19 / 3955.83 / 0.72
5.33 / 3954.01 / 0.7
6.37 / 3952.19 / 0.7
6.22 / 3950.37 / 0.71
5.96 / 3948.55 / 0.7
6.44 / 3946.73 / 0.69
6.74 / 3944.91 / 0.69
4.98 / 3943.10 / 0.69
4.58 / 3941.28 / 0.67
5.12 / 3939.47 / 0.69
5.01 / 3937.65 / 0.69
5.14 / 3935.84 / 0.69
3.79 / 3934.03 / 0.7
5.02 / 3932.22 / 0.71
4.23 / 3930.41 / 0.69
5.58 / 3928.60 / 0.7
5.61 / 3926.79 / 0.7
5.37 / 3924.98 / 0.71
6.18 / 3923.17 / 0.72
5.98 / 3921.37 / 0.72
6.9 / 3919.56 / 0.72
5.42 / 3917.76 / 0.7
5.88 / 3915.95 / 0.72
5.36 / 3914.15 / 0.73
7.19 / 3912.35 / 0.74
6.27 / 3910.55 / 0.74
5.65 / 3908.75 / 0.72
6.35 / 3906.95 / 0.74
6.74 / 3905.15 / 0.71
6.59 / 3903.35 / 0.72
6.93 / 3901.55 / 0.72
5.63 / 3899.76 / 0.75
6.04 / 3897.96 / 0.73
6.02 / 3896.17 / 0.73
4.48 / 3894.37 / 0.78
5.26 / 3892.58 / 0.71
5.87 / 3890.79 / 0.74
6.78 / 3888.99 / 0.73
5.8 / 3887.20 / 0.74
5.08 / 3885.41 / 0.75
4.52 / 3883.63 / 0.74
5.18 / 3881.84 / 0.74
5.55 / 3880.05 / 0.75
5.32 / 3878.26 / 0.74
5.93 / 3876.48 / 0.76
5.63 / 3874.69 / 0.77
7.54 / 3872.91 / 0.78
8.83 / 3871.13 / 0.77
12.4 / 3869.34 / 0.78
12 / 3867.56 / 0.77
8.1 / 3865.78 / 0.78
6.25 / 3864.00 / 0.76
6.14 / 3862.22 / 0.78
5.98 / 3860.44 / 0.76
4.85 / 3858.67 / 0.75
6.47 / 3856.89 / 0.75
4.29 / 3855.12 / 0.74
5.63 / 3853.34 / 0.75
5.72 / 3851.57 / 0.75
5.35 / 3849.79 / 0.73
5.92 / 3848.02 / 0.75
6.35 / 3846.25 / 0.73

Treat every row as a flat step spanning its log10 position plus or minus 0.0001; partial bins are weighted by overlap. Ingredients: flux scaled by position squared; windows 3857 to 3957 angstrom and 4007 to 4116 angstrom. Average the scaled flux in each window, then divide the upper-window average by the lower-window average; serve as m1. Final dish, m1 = 1.0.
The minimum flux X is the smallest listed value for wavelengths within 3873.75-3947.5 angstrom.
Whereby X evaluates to 3.79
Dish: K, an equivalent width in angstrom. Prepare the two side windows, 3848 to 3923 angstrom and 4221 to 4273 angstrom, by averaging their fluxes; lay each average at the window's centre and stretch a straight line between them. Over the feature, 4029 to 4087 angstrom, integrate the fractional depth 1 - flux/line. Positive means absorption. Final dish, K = 1.1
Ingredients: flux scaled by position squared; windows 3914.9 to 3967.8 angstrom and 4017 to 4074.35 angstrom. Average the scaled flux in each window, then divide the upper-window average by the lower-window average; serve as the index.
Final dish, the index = 1.09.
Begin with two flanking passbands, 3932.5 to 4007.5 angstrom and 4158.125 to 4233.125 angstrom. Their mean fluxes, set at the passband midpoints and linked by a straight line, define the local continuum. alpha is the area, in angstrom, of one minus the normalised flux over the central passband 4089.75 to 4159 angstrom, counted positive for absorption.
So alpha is 1.2 angstrom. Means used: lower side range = 5.73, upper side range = 5.67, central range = 5.59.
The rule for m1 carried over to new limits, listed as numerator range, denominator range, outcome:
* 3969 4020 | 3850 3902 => 0.94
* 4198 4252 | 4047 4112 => 1.04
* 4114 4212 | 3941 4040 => 1.04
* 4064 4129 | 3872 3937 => 1.11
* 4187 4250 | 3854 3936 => 1.09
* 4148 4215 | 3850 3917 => 1.04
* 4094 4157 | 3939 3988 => 1.03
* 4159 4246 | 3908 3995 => 1.10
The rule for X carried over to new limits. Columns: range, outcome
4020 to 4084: 4.09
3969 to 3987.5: 4.66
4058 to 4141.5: 4.7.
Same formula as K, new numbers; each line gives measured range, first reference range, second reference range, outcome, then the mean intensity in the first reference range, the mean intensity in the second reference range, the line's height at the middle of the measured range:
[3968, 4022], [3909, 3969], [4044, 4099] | 1.4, 5.8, 5.81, 5.81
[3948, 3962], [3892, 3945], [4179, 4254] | -1.3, 5.65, 5.65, 5.65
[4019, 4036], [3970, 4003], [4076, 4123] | -1.4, 5.64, 5.71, 5.66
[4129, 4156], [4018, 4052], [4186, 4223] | 2.3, 5.91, 5.85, 5.87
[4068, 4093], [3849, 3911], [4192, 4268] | 0.6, 6.32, 5.67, 5.95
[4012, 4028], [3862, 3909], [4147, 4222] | 0.9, 6.56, 5.65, 6.15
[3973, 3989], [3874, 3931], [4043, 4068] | 1.3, 5.8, 5.85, 5.83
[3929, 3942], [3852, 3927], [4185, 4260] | 3.1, 6.29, 5.68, 6.2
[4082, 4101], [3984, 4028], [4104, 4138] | -1.1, 5.72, 5.51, 5.56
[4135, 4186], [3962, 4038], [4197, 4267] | 2.6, 5.8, 5.65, 5.7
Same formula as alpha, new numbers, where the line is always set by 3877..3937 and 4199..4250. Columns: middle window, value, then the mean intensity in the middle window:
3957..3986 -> -0.63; 5.81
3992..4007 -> -0.39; 5.84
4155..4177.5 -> 0.97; 5.45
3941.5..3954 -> -0.63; 5.97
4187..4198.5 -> 0.23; 5.59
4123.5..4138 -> 0.36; 5.55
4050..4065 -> -0.46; 5.87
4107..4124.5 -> 0.61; 5.49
